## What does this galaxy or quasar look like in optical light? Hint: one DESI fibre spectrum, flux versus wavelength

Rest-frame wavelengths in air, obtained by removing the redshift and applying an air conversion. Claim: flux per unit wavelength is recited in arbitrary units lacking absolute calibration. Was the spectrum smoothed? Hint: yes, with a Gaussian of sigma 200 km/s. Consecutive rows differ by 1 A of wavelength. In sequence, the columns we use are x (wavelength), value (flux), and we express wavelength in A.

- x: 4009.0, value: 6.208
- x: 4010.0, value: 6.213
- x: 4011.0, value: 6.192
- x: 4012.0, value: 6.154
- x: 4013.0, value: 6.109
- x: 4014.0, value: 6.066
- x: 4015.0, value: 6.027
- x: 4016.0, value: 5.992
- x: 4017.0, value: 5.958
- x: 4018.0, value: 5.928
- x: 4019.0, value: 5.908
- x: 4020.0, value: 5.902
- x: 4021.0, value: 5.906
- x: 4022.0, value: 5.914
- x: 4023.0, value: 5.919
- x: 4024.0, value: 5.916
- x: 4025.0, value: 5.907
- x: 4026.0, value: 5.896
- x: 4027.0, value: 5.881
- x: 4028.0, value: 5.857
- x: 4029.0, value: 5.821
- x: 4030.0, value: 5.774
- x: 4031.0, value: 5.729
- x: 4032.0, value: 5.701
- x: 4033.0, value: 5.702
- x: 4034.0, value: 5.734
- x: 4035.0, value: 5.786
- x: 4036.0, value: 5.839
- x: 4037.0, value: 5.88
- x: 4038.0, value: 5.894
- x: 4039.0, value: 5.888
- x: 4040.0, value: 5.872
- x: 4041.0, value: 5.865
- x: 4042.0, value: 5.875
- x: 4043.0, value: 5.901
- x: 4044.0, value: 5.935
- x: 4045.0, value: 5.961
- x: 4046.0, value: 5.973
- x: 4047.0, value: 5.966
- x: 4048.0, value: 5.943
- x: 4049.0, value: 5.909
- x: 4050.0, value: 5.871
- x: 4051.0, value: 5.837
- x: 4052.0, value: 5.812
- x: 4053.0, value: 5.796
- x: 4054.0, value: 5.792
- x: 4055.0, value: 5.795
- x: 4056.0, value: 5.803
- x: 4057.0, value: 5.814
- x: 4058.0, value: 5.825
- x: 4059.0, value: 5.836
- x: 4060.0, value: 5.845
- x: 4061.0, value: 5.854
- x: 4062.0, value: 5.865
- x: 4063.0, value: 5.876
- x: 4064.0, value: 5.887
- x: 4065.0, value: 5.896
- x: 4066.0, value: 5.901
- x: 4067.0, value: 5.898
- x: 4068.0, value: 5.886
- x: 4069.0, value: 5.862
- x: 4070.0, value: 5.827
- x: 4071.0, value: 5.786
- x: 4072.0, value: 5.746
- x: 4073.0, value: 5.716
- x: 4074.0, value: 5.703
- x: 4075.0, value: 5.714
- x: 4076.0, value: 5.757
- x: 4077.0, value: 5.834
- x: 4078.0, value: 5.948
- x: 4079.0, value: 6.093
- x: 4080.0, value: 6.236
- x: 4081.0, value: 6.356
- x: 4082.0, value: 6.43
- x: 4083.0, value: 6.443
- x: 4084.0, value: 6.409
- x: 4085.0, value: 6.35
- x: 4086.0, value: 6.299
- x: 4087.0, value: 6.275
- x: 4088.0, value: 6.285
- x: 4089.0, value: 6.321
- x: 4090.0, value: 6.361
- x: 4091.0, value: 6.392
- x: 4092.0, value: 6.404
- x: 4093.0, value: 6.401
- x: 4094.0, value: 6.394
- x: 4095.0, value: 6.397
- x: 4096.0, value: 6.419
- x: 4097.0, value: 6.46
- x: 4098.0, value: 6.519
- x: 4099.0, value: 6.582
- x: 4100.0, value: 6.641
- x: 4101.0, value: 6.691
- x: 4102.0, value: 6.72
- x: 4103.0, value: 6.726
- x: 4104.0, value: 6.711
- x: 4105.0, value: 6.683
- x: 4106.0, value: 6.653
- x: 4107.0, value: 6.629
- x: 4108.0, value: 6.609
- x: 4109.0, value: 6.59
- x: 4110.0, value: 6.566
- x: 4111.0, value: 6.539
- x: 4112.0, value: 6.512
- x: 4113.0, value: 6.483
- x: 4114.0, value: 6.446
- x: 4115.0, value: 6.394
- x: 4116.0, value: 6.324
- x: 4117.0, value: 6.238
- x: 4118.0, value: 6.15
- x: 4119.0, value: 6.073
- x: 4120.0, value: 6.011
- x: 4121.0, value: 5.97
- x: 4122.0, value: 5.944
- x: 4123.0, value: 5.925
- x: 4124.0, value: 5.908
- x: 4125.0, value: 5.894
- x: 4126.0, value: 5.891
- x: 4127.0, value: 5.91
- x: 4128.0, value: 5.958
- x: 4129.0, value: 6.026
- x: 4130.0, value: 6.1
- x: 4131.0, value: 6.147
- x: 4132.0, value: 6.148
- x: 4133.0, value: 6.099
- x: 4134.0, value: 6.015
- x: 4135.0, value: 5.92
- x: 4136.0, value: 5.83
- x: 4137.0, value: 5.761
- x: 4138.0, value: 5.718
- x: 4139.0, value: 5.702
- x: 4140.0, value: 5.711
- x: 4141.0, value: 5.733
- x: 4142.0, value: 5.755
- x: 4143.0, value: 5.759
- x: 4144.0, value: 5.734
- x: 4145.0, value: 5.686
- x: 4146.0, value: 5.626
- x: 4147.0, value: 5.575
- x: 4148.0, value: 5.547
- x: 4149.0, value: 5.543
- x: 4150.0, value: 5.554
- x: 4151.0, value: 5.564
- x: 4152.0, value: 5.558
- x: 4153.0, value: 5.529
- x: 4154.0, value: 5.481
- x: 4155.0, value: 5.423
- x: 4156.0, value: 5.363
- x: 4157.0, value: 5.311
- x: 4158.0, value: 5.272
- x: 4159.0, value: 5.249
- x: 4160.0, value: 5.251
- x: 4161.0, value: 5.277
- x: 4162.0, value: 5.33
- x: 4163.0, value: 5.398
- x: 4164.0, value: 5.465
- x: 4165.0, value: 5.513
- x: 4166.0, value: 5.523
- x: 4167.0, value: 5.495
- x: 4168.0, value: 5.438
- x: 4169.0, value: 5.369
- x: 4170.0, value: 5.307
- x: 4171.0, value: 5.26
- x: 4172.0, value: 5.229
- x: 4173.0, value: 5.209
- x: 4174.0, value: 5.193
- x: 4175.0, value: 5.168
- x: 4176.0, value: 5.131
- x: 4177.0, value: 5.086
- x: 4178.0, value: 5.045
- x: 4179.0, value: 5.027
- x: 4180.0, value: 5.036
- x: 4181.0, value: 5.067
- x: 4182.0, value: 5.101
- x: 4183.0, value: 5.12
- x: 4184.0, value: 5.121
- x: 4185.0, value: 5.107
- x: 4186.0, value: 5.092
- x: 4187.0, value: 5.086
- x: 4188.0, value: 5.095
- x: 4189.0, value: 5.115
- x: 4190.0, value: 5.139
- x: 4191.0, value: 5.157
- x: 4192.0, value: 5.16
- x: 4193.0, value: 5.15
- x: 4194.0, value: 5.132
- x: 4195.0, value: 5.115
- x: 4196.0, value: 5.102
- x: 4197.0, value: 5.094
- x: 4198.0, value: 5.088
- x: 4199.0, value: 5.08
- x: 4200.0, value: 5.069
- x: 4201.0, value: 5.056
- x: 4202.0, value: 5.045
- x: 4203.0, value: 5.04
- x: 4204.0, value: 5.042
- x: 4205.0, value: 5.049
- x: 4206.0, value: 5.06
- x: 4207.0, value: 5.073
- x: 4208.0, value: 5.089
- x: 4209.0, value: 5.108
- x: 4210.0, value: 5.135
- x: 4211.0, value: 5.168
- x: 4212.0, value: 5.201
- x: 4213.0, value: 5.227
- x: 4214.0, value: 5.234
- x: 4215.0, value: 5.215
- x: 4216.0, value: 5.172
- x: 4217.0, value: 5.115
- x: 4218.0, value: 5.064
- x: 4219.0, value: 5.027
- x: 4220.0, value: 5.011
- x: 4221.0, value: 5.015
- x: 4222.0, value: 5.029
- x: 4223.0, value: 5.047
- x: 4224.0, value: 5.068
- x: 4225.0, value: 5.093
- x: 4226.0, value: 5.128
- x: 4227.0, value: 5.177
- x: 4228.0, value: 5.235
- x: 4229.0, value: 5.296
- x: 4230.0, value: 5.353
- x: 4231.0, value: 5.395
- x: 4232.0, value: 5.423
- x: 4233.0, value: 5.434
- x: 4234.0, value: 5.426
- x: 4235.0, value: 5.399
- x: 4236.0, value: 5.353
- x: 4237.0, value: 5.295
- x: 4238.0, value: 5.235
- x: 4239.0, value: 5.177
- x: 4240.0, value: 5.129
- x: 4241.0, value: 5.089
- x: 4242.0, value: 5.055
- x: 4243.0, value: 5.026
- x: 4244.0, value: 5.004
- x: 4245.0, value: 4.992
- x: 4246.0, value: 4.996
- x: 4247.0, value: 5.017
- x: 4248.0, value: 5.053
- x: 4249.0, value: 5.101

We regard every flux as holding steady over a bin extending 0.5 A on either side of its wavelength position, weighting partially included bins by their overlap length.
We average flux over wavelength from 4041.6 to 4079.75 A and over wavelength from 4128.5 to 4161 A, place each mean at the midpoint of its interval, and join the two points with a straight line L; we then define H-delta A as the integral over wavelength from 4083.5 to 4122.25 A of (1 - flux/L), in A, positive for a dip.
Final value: -4.46 A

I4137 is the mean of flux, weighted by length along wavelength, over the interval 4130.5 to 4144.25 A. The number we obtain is 5.86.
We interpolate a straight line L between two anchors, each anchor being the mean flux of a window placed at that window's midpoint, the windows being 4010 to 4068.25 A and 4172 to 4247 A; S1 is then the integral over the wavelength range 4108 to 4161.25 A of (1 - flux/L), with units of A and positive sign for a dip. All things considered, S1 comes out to -3.9 A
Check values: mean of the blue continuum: 5.89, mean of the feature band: 5.87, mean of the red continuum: 5.14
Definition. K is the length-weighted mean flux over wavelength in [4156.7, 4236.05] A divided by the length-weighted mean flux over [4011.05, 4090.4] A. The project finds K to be 0.87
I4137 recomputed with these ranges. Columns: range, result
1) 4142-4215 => 5.26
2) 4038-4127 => 6.13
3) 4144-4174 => 5.43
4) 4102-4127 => 6.33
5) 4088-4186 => 5.85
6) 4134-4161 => 5.59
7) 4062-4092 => 6.05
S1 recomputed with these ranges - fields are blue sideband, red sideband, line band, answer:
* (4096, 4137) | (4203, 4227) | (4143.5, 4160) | 1.0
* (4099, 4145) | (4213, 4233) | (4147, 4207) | 4.2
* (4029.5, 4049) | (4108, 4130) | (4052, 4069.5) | 0.3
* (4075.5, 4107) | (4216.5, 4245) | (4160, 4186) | 2.0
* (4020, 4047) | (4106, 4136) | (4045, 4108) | -1.1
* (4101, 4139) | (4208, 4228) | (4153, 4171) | 1.2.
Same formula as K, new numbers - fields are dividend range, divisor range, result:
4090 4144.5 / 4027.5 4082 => 1.06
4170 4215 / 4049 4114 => 0.83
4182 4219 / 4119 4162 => 0.89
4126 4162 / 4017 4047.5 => 0.97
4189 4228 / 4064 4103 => 0.82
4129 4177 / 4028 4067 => 0.95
